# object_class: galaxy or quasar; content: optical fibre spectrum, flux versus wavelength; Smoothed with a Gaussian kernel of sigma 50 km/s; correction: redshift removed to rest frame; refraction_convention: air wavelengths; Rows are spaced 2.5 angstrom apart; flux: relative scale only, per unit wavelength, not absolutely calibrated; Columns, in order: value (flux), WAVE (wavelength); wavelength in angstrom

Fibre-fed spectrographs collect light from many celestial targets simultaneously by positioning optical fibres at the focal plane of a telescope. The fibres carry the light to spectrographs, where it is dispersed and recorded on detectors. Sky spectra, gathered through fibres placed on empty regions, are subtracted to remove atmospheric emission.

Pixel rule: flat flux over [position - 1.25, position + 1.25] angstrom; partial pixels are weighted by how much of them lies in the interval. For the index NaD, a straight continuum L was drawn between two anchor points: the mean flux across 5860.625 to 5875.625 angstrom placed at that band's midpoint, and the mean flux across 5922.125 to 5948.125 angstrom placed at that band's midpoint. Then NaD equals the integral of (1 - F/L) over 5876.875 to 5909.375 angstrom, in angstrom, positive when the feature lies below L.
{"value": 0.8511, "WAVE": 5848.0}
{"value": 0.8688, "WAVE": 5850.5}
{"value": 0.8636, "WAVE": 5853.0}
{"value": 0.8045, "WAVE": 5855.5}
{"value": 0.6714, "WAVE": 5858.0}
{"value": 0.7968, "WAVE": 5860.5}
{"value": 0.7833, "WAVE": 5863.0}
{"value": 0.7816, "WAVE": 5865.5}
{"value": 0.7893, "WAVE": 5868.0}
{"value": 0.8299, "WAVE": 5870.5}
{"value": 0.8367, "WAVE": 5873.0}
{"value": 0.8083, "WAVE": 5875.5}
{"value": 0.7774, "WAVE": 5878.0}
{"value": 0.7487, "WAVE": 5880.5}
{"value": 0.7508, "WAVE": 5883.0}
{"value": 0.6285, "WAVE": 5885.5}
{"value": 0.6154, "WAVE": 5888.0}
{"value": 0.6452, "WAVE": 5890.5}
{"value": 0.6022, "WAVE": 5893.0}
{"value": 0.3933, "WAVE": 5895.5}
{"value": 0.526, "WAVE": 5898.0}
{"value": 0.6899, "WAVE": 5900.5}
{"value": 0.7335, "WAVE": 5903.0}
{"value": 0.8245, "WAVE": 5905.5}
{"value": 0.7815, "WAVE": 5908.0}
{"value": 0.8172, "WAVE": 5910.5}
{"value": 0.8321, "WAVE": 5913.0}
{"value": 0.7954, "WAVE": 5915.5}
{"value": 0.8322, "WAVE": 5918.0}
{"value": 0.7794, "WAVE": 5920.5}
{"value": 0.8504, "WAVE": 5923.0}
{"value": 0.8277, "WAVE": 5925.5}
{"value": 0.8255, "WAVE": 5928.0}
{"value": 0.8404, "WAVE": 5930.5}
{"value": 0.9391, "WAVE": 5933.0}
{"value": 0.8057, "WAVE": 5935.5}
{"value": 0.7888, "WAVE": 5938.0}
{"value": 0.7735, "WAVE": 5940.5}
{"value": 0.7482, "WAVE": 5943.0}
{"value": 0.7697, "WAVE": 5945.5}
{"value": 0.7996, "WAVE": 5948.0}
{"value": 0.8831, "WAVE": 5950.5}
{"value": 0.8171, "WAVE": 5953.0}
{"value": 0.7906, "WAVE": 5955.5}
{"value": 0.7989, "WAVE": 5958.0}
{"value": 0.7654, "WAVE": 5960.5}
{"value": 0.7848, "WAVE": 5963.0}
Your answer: 5.53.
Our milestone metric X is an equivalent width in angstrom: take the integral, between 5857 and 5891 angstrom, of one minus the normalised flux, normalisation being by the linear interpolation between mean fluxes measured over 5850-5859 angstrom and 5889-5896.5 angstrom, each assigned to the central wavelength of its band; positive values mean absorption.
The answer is -3.9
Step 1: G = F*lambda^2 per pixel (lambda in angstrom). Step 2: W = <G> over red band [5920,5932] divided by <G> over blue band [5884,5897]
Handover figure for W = 1.45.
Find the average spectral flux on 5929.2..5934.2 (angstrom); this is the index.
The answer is 0.889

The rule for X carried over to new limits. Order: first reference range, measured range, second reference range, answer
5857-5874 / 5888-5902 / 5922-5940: 4.0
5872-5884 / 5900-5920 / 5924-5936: 0.8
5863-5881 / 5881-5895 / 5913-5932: 2.9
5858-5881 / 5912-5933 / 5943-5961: -0.9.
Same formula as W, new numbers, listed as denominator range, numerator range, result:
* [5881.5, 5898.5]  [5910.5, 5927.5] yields 1.38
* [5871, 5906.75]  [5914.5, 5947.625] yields 1.20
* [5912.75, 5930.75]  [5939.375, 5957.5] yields 0.98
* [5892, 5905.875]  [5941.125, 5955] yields 1.32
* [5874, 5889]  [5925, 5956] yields 1.15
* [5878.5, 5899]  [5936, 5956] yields 1.31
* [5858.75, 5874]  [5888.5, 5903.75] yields 0.75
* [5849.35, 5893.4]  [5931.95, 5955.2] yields 1.10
